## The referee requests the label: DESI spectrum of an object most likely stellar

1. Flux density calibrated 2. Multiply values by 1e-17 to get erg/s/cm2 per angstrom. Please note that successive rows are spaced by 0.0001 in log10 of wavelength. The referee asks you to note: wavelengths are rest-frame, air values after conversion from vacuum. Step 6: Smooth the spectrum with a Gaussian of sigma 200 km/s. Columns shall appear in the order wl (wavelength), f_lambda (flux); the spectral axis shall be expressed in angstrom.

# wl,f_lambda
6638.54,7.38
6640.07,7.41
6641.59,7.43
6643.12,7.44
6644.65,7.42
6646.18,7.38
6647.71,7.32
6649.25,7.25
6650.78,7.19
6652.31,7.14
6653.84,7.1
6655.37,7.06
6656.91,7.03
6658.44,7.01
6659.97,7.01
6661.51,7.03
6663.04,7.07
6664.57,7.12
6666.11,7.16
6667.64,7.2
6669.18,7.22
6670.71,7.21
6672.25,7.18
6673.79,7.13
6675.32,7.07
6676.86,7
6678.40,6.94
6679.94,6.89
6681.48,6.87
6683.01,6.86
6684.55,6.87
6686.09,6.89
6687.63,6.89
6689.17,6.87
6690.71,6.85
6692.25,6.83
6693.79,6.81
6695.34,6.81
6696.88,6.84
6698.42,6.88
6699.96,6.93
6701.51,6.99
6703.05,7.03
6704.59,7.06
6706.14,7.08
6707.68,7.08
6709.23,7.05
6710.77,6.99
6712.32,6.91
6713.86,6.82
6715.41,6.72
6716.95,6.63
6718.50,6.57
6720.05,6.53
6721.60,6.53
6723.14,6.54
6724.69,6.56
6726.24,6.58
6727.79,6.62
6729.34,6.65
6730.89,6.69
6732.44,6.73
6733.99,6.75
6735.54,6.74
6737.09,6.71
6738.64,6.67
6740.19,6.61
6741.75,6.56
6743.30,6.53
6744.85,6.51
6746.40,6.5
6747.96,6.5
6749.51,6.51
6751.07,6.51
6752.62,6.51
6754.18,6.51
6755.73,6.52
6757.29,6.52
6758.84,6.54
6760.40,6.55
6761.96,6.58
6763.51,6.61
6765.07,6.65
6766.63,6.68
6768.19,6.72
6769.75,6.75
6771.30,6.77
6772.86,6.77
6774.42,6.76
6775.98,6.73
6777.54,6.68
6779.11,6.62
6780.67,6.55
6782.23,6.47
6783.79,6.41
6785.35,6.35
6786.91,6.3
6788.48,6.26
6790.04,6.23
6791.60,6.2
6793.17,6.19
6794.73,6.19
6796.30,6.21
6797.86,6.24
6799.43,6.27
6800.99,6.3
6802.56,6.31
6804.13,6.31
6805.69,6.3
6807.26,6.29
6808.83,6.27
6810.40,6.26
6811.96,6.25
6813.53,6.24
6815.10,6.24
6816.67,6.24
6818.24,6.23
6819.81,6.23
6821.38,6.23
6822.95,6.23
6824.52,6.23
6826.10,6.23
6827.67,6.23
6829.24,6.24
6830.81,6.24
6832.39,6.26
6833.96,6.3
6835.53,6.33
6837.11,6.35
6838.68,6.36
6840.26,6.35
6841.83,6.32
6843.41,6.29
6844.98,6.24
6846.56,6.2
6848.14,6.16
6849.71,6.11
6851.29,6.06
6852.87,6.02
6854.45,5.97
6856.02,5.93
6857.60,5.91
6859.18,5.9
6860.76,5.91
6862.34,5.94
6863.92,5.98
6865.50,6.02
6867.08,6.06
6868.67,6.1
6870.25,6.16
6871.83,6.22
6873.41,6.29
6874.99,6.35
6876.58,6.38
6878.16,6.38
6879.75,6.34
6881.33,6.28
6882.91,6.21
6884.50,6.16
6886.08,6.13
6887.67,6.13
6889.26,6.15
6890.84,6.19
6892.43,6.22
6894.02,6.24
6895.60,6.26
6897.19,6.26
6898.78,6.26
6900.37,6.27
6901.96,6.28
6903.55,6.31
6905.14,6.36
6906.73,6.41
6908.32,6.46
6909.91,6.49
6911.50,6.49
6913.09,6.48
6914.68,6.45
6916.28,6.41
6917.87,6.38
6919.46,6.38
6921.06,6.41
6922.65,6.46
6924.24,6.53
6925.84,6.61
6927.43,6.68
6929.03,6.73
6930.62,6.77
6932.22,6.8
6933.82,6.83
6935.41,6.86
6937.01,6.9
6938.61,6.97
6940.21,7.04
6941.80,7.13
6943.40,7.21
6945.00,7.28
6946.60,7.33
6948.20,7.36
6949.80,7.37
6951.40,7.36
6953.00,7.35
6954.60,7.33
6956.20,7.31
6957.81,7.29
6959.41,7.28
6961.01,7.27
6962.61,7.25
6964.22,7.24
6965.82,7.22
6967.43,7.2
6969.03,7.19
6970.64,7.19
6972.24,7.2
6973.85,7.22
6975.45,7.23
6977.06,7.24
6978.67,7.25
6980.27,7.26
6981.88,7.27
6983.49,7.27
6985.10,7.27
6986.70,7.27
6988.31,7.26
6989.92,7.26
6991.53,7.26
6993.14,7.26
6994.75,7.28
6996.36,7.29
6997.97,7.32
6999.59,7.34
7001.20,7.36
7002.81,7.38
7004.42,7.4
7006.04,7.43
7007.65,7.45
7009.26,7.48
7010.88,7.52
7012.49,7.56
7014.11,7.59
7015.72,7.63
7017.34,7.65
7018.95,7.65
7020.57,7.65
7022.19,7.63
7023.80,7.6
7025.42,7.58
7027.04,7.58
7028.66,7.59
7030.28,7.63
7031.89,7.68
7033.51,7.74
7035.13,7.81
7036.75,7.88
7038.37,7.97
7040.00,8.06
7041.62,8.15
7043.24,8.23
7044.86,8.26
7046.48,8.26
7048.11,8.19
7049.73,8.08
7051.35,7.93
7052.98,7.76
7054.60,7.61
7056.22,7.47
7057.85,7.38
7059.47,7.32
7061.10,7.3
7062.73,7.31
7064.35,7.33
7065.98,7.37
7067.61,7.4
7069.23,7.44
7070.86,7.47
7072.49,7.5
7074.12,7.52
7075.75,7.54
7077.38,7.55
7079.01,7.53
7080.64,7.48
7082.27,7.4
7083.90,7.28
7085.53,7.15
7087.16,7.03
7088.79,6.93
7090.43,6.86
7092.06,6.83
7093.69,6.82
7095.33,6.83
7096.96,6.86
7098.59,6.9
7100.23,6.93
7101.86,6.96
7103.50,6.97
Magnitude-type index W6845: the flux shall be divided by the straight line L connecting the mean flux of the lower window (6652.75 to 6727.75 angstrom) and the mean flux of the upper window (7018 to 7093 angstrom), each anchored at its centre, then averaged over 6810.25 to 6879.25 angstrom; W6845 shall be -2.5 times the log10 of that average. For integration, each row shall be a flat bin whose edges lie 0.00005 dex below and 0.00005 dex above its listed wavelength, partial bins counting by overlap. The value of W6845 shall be 0.165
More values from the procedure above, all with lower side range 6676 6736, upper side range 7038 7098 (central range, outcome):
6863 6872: 0.17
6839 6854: 0.15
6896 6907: 0.14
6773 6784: 0.05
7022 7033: -0.03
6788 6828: 0.12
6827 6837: 0.13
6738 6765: 0.06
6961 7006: 0.01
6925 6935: 0.08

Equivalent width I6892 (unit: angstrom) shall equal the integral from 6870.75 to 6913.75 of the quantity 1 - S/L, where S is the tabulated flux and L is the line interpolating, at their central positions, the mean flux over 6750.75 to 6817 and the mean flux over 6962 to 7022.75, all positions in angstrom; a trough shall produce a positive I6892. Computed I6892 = 3.8 angstrom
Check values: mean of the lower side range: 6.44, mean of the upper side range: 7.35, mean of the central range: 6.3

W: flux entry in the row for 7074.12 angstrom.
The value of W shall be 7.52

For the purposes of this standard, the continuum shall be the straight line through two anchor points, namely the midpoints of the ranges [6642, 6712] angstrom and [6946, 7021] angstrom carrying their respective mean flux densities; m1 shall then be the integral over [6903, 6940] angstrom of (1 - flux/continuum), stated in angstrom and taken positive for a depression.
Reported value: 3.5 angstrom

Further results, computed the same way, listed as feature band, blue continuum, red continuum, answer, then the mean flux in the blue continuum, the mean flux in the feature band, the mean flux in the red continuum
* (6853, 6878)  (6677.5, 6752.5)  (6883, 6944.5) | 1.8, 6.76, 6.08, 6.5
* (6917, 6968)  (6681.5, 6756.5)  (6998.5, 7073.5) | 2.6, 6.74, 7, 7.64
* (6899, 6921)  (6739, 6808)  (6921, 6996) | 1.8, 6.48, 6.39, 7.13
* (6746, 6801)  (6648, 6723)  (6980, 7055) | 4.9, 6.96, 6.49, 7.61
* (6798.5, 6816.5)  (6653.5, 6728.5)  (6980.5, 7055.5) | 2.2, 6.92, 6.27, 7.61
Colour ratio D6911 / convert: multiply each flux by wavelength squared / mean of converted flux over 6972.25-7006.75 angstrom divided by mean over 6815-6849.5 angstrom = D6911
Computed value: 1.2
